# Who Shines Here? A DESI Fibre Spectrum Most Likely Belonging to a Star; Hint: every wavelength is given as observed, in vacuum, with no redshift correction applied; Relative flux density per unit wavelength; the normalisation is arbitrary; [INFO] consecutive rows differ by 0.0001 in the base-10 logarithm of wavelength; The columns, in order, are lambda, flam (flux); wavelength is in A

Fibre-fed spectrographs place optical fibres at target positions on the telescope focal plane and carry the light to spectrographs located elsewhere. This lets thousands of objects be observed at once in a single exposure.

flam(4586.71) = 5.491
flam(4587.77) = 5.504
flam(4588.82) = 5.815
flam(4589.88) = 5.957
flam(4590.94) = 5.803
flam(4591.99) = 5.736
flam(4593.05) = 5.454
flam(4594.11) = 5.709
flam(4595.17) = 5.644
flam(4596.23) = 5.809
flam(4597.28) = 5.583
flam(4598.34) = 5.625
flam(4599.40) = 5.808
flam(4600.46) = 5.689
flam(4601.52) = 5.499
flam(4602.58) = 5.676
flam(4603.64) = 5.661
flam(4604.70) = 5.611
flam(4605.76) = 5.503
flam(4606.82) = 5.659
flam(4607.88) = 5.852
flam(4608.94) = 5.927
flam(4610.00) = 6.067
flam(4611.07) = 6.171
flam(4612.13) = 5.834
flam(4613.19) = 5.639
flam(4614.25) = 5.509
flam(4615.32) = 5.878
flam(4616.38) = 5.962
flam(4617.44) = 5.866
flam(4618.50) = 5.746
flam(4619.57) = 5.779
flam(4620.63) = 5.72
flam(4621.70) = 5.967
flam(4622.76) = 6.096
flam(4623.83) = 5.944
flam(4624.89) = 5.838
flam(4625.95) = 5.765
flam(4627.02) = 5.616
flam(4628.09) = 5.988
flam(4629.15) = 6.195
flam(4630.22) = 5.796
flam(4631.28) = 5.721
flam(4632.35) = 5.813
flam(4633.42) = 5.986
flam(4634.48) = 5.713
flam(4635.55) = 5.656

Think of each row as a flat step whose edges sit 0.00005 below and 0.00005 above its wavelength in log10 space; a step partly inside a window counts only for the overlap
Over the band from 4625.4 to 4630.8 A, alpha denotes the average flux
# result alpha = 5.87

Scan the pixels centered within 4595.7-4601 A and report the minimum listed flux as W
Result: 5.583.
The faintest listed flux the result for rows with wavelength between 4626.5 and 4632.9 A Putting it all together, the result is 5.616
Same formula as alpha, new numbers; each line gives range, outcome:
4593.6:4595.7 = 5.67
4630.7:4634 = 5.85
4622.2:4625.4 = 5.97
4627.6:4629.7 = 6.1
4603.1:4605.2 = 5.64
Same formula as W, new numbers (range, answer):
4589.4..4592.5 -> 5.736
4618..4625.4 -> 5.72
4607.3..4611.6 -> 5.852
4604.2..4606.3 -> 5.503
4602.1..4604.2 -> 5.661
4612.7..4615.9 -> 5.509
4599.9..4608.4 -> 5.499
